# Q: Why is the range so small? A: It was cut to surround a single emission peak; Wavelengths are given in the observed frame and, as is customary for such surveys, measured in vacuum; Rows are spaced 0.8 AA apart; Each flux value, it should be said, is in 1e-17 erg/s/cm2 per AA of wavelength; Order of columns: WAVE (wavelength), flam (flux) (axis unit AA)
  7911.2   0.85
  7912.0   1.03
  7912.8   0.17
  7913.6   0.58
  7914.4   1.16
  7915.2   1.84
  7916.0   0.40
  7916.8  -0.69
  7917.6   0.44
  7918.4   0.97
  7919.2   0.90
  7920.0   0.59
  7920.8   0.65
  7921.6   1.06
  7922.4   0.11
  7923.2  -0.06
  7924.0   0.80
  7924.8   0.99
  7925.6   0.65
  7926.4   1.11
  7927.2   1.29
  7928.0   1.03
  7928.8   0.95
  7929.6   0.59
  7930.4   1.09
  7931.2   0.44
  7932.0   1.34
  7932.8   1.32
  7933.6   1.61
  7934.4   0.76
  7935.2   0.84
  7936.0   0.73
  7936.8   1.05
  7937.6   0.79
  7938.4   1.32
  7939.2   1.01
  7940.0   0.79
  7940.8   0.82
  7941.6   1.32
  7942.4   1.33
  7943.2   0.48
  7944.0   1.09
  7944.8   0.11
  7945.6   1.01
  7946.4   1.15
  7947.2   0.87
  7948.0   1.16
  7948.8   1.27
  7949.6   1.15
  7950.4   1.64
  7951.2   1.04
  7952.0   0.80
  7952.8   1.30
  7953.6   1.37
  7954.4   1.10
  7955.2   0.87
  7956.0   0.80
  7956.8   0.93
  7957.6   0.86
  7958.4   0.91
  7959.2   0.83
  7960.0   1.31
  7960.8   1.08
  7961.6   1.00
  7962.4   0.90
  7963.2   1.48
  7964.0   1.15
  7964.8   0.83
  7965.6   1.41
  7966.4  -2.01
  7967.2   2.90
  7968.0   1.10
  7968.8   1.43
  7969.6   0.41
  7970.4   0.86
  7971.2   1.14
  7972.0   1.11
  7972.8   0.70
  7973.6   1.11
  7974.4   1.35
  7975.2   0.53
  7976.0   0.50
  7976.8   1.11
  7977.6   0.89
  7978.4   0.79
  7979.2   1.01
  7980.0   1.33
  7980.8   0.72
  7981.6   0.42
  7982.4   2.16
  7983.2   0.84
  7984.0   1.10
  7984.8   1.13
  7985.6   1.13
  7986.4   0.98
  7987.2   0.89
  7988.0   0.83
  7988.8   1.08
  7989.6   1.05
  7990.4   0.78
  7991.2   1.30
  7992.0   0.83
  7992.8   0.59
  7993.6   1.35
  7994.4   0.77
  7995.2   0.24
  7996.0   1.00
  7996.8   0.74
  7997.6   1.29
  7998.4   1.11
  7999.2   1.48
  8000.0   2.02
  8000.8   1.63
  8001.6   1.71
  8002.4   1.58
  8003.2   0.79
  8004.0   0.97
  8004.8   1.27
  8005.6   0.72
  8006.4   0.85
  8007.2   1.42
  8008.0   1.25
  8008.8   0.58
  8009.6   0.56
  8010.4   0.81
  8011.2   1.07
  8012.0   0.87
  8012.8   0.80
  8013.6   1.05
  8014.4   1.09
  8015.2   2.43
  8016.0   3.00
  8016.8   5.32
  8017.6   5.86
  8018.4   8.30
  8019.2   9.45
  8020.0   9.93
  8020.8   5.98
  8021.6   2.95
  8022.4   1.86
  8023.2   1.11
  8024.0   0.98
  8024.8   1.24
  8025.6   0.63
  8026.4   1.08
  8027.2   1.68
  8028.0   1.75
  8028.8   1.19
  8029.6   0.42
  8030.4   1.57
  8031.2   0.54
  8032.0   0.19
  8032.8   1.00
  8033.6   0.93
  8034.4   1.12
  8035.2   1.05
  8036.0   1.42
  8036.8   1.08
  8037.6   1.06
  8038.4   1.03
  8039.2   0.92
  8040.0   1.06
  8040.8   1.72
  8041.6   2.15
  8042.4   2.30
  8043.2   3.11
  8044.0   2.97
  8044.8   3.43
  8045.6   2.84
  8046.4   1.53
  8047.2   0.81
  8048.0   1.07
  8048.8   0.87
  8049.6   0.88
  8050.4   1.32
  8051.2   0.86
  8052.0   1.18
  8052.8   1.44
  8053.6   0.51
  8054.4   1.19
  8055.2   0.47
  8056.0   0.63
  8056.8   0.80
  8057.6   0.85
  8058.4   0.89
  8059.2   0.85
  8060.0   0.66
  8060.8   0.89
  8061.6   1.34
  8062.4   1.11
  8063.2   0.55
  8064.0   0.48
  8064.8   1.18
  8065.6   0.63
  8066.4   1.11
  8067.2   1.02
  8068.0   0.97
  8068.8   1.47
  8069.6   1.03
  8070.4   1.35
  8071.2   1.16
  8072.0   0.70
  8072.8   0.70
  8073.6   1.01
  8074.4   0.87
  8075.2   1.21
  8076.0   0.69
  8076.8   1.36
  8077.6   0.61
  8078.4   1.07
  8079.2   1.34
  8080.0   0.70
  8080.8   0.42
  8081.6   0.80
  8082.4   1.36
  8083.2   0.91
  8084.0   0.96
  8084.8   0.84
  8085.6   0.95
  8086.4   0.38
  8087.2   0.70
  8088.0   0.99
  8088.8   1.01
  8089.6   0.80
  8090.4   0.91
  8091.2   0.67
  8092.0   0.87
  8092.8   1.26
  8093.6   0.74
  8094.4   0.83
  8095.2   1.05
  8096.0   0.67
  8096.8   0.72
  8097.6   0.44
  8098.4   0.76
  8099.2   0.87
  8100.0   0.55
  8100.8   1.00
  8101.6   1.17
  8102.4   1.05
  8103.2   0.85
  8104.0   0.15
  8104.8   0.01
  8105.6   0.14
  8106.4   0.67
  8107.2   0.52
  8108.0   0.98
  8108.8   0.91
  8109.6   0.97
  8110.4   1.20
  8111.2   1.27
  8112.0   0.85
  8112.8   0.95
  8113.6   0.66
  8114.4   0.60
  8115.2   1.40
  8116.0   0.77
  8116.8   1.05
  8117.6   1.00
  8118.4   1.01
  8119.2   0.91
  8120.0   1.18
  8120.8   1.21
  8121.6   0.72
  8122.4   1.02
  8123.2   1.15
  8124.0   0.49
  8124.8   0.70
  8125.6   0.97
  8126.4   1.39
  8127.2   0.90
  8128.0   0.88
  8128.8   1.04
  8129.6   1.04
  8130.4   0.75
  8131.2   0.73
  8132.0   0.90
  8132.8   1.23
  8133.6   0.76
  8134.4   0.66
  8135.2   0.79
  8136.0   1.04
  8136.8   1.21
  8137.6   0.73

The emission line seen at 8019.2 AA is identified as H-alpha 6563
